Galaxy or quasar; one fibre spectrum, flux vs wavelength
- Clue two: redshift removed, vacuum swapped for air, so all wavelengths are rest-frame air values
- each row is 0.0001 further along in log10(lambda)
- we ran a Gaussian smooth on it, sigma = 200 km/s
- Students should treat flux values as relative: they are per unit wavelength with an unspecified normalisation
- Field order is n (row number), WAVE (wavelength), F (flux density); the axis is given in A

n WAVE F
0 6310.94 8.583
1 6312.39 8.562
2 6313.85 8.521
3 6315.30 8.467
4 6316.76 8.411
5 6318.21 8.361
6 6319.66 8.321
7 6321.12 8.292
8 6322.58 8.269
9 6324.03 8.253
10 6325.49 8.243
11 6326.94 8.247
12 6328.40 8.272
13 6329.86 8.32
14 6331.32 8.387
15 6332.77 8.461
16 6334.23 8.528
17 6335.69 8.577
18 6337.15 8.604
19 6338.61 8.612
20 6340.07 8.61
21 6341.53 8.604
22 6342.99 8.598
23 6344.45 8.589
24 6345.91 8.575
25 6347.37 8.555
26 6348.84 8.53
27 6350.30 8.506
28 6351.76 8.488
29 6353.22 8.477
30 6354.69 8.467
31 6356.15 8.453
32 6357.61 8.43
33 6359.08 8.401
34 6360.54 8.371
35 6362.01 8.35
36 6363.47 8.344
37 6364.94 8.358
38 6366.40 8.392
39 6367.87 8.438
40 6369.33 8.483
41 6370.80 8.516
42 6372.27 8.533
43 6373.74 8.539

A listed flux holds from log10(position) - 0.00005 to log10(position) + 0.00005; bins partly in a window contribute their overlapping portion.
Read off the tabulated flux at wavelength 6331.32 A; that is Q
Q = 8.387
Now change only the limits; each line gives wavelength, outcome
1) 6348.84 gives 8.53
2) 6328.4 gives 8.272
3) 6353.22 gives 8.477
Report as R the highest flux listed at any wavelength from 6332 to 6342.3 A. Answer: 8.612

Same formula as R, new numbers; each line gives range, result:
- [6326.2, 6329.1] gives 8.272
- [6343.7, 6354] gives 8.589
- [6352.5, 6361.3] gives 8.477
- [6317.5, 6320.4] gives 8.361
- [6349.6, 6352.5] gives 8.506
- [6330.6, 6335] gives 8.528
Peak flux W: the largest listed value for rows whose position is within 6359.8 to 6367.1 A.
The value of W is 8.392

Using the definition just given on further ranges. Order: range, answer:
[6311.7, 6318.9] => 8.562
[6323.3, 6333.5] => 8.461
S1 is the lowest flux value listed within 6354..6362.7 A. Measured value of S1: 8.35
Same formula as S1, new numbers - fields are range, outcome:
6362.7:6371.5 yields 8.344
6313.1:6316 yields 8.467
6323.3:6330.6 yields 8.243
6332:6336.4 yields 8.461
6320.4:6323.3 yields 8.269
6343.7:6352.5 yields 8.488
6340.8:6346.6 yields 8.575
